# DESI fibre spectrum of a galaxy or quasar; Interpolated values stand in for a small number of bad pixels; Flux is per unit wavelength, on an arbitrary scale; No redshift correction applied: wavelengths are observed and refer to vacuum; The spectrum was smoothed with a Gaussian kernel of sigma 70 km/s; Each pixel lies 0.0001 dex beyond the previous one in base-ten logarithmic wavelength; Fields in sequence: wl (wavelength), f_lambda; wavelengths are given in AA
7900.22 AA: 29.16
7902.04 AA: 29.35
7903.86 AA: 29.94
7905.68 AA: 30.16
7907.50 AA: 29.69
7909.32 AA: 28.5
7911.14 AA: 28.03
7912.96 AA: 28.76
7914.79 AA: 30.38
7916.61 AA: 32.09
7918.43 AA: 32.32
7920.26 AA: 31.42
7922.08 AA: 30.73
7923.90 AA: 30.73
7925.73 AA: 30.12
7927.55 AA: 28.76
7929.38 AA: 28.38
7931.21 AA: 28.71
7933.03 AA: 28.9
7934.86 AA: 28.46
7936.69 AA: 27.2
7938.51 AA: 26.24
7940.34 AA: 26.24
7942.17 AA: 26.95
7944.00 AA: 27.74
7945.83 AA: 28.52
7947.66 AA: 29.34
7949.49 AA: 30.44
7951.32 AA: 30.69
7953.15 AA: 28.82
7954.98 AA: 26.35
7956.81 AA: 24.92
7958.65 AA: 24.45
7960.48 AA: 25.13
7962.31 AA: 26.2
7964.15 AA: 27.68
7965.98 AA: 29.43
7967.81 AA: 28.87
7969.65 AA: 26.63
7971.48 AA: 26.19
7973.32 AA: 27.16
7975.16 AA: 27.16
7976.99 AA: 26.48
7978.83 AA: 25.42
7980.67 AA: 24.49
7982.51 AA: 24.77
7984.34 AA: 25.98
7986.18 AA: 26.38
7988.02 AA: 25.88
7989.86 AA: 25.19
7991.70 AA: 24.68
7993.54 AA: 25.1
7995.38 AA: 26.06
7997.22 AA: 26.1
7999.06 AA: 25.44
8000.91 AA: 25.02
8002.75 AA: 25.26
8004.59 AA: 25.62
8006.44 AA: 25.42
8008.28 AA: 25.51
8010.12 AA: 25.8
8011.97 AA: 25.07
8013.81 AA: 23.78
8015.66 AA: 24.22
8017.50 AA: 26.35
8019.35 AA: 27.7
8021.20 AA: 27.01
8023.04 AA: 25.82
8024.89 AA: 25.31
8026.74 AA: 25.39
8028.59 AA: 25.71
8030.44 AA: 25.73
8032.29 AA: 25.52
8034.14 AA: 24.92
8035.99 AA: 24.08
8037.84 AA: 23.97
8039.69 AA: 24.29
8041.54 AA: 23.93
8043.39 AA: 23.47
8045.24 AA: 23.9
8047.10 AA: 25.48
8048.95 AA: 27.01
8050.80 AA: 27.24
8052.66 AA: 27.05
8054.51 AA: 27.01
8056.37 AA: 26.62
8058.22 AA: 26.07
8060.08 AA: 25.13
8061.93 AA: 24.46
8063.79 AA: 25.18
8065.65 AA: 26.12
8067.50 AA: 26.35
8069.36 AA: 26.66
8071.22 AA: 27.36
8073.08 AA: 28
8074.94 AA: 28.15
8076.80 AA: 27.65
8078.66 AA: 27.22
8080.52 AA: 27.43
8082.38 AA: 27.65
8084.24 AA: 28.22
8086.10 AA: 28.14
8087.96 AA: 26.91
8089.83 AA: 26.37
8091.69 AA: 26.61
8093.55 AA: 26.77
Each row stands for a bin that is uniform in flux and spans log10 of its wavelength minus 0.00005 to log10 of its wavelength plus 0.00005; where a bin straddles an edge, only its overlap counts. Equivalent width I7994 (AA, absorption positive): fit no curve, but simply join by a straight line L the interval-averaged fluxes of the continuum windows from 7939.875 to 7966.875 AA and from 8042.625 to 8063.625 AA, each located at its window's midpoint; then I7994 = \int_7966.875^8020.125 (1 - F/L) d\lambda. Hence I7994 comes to 2.1 AA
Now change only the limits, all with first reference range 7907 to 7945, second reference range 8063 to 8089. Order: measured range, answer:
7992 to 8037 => 4.00 AA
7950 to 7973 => 1.16 AA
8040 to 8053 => 1.07 AA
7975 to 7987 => 1.13 AA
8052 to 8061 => 0.36 AA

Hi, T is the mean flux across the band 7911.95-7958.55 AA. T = 28.8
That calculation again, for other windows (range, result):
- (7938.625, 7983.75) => 27.1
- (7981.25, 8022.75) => 25.6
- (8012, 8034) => 25.6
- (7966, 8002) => 26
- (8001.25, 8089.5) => 26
